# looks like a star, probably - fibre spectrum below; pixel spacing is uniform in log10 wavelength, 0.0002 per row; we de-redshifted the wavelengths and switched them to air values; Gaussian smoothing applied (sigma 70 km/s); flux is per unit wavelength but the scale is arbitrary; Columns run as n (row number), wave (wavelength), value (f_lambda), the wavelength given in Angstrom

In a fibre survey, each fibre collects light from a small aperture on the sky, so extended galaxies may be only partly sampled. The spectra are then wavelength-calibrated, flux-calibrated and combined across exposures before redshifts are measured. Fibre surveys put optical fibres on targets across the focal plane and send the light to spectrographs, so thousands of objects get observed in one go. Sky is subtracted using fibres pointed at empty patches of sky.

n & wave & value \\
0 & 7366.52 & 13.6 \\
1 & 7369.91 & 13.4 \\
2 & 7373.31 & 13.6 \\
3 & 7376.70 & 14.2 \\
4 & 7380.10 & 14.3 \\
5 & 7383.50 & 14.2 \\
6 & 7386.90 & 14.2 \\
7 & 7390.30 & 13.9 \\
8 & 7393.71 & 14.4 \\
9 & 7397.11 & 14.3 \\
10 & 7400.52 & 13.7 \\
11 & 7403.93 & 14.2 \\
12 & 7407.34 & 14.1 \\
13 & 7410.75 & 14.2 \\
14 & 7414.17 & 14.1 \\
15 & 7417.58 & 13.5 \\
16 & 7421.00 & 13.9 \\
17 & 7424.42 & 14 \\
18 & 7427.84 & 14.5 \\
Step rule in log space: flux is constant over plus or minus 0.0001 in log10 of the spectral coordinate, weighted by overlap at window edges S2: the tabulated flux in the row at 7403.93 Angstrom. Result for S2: 14.2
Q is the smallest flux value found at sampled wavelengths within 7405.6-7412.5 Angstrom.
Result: 14.1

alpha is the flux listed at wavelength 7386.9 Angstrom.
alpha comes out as 14.2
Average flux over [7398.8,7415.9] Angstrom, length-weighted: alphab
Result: 14.1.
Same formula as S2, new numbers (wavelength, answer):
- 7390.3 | 13.9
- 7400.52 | 13.7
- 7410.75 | 14.2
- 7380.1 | 14.3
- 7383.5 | 14.2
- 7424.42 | 14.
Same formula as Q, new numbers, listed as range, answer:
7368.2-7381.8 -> 13.4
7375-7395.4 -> 13.9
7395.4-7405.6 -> 13.7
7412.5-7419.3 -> 13.5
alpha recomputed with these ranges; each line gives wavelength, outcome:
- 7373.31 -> 13.6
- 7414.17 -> 14.1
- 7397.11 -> 14.3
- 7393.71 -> 14.4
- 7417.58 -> 13.5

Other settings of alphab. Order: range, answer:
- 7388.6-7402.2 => 14.1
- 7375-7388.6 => 14.2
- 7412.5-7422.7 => 13.8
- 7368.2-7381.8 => 13.9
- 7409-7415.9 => 14.1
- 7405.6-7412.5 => 14.1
